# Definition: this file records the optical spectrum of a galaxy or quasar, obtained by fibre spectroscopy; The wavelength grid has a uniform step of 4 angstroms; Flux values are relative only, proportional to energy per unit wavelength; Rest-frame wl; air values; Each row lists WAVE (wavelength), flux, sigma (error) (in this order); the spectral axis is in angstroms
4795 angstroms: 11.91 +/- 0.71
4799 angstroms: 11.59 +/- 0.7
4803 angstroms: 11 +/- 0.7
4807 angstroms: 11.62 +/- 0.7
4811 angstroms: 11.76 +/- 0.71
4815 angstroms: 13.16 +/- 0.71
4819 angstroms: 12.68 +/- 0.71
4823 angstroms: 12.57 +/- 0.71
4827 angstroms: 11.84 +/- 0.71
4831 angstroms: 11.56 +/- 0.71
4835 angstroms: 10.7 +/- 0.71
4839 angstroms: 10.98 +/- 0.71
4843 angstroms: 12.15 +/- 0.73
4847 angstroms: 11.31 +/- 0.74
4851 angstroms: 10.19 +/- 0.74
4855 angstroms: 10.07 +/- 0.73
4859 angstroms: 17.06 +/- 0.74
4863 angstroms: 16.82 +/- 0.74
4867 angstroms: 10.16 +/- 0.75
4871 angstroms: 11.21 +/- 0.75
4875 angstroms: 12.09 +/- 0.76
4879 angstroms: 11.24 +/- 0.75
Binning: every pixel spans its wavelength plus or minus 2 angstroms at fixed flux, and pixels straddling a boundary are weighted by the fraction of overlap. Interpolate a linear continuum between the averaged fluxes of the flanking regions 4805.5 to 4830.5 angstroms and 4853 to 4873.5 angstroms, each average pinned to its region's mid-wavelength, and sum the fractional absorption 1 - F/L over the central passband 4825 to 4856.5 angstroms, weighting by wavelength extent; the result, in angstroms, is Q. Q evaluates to 3.8 angstroms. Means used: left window 12.2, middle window 11.1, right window 13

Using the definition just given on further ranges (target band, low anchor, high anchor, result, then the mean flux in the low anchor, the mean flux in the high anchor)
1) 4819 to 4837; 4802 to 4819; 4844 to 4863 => 0.73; 12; 12.6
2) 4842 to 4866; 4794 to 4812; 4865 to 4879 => -3.39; 11.5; 11.2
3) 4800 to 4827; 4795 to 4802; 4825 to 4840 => -1.49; 11.6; 11.3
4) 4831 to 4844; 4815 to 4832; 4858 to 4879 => 1.35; 12.3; 13.1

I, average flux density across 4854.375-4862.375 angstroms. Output 14.7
